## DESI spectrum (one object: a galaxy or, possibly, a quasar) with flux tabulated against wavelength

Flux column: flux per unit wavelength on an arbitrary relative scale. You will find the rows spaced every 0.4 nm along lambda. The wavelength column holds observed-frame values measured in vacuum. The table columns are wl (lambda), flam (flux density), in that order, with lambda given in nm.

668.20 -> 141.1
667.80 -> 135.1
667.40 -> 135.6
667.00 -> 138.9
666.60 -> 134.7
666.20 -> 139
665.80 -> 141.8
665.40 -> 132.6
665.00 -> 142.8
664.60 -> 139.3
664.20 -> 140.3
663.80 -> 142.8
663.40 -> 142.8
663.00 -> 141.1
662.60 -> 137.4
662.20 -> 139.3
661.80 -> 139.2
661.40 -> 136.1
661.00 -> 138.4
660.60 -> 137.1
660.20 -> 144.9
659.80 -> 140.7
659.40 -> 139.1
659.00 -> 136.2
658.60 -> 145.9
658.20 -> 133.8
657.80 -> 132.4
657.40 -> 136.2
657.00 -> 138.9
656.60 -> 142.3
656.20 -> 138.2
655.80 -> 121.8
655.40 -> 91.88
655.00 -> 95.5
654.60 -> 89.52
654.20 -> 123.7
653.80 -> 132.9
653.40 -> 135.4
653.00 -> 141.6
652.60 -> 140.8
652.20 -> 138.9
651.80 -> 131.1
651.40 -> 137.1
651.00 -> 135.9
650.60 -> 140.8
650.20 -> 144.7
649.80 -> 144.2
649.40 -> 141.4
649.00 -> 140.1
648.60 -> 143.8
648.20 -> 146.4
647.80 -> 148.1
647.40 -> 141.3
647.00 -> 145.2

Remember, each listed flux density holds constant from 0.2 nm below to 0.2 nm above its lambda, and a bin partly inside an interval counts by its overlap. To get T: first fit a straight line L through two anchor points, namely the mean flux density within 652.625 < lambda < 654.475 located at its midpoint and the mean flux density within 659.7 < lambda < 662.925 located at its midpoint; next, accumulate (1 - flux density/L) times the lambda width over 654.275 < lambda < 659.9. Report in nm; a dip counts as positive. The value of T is 0.36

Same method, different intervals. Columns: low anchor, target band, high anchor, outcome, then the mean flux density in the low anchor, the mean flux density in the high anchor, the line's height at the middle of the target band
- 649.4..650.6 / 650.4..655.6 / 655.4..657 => 0.423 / 143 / 129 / 137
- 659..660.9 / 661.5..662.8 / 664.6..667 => 0.008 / 140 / 138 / 139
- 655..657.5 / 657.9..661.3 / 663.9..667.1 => -0.236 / 125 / 139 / 130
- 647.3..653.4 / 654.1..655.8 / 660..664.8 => 0.474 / 141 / 140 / 141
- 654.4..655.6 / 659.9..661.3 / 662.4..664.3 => -0.169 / 92.3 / 141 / 125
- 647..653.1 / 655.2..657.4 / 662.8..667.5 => 0.203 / 141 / 139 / 140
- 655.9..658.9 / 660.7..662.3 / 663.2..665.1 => 0.022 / 138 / 142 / 140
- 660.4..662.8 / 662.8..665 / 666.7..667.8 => -0.064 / 138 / 137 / 137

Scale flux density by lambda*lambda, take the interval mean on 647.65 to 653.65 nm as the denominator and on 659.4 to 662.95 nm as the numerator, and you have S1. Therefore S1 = 1.02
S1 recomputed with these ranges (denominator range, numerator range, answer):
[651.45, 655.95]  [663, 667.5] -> 1.18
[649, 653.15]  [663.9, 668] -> 1.03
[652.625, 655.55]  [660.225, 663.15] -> 1.21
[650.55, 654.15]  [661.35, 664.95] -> 1.06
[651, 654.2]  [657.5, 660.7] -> 1.04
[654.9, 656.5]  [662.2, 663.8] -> 1.25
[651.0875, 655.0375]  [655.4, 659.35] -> 1.06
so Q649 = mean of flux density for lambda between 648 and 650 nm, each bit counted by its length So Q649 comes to 143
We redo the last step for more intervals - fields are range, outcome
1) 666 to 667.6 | 137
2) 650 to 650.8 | 143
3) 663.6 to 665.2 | 141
